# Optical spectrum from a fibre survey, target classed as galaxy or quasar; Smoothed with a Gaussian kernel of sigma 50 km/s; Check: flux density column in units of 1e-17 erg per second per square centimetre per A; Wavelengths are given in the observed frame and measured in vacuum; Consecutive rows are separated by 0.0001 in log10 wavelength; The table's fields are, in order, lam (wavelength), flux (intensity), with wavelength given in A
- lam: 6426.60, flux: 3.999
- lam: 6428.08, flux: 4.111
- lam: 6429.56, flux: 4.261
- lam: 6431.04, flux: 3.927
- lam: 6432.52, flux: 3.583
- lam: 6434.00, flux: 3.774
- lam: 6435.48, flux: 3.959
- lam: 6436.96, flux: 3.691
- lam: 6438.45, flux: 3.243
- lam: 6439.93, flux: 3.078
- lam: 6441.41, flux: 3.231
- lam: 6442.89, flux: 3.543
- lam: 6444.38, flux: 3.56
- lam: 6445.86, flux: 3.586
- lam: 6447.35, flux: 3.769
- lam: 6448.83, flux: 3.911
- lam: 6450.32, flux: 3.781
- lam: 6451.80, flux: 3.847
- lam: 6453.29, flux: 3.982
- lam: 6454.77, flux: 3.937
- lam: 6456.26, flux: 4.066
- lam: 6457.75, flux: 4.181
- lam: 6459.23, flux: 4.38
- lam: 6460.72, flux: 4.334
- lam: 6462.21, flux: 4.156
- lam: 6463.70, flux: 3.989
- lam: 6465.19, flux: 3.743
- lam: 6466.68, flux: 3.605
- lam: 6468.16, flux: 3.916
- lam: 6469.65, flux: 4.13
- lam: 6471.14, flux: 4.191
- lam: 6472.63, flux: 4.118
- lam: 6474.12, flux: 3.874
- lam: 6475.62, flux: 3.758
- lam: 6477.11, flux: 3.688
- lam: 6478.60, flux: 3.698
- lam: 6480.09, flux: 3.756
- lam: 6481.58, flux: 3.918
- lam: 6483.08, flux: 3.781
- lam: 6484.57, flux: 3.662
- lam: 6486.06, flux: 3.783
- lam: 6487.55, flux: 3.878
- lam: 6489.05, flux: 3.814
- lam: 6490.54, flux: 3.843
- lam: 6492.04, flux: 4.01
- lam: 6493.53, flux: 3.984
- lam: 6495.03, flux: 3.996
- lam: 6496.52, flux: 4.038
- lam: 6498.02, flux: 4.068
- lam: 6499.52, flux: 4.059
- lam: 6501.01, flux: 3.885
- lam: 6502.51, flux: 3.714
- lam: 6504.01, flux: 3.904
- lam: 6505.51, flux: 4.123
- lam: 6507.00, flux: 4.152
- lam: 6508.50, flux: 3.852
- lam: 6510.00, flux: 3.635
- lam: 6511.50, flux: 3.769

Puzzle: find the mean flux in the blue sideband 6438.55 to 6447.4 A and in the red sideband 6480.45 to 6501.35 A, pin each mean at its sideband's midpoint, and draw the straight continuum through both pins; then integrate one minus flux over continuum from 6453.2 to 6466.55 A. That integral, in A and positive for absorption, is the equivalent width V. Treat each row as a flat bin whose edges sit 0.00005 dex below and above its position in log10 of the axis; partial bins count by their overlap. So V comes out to -1.8 A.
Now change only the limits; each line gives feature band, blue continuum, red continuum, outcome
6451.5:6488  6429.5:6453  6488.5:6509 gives -1.2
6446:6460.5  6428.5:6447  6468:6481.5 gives -0.9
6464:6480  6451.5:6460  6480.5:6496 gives 0.4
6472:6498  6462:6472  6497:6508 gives 0.7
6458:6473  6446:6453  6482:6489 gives -1.0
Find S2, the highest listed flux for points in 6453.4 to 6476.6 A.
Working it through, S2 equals 4.38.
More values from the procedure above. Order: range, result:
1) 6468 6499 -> 4.191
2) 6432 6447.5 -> 3.959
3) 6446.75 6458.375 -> 4.181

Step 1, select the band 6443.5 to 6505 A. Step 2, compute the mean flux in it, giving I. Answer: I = 3.91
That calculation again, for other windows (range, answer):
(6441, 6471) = 3.9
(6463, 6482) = 3.88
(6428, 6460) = 3.79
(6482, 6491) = 3.8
